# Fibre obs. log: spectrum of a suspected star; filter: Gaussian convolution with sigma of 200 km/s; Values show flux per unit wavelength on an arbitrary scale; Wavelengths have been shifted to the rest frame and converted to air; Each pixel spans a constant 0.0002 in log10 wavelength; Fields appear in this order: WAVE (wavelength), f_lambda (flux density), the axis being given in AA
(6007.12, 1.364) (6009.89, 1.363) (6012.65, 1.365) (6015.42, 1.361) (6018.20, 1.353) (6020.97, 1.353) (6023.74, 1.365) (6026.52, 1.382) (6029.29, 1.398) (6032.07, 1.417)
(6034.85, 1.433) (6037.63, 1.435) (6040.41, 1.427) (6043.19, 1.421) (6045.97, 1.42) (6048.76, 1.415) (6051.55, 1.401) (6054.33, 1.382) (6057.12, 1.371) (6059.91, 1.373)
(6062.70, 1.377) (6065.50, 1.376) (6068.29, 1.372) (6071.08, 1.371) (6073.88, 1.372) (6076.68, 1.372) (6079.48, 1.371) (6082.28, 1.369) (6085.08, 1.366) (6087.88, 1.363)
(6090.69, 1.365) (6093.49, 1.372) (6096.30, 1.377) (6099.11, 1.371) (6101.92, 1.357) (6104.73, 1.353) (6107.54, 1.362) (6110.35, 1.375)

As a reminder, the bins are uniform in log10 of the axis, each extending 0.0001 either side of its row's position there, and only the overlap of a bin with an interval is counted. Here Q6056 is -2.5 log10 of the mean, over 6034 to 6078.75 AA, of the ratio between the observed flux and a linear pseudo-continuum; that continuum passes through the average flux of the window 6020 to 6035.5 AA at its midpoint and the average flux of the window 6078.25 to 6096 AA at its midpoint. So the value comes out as -0.011 mag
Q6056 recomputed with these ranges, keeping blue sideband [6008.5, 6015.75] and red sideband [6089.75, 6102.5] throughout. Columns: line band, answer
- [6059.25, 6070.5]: -0.01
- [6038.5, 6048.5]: -0.04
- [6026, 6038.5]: -0.04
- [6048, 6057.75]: -0.02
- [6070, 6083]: 0.00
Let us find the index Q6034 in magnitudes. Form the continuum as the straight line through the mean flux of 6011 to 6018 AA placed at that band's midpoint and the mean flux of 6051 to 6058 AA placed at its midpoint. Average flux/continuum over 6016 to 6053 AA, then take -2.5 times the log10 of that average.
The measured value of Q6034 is -0.02 mag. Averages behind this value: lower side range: 1.36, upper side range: 1.38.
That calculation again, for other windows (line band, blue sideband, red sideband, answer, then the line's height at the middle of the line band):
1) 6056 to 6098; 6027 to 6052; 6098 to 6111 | 0.012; 1.39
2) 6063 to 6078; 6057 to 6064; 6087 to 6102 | 0.000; 1.37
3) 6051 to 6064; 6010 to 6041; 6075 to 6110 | -0.002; 1.38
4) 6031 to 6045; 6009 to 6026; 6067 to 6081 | -0.049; 1.36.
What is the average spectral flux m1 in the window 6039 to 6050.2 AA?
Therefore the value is 1.42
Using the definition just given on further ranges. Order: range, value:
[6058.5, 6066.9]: 1.37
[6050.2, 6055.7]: 1.39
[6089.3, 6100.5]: 1.37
